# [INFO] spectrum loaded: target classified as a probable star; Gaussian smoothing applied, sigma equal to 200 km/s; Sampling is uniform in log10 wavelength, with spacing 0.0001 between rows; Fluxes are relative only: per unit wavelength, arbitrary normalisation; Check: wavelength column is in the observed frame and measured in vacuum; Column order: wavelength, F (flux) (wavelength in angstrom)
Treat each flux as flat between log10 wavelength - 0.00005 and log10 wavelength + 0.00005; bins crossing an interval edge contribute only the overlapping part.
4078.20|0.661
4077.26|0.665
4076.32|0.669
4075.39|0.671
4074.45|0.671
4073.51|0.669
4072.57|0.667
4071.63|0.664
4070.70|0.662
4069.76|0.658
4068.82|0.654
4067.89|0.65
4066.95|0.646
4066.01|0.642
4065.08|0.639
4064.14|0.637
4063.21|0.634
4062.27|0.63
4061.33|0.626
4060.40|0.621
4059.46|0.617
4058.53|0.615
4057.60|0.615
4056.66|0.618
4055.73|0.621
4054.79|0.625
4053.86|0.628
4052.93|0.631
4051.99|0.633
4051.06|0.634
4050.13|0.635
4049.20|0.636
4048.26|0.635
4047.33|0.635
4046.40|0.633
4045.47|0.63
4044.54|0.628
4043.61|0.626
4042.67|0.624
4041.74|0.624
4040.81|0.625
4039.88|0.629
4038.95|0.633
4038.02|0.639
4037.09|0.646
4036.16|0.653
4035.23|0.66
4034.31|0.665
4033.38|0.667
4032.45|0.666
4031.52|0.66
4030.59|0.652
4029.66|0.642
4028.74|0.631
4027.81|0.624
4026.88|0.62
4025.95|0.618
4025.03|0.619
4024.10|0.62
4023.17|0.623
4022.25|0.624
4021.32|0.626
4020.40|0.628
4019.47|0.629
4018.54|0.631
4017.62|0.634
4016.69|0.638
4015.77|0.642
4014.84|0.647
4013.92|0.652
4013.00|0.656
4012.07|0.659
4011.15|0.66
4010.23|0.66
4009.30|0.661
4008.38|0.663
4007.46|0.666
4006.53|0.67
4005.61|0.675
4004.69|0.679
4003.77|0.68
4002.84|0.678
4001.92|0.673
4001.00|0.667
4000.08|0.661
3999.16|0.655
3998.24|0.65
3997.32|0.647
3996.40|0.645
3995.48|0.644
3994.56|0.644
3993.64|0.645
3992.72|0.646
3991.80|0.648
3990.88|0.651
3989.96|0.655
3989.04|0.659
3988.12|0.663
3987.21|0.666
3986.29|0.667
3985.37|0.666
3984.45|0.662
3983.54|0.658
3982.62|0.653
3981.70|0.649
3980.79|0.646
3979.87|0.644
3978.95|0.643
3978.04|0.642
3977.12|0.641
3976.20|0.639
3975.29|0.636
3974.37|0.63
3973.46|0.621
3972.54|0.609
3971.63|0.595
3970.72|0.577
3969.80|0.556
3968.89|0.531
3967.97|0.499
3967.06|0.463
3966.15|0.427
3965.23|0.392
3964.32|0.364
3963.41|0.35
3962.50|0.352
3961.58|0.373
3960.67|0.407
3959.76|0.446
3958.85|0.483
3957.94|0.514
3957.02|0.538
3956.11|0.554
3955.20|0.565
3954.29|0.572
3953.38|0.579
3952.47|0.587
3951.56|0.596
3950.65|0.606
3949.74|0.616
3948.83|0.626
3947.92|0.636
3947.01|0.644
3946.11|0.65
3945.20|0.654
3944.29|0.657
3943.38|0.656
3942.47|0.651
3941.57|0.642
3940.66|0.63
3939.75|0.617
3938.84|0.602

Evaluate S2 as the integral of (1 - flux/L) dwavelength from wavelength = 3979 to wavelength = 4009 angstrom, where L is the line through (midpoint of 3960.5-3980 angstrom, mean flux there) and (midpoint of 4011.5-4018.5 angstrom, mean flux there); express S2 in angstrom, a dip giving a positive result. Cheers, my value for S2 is -3.5 angstrom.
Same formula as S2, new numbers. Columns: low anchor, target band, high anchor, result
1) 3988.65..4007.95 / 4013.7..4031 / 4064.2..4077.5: 0.7 angstrom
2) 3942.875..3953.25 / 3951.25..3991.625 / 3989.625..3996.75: 4.5 angstrom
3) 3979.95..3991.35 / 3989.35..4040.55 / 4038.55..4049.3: -0.4 angstrom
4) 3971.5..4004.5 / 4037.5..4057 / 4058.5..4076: 0.5 angstrom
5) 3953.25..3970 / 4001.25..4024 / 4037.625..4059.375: -3.7 angstrom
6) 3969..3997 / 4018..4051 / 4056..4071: 0.0 angstrom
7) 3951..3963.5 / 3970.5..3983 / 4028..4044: -2.3 angstrom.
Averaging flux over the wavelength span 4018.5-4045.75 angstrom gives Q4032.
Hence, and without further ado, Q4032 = 0.635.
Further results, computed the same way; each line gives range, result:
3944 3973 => 0.531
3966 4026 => 0.636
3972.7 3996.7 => 0.648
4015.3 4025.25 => 0.628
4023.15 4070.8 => 0.635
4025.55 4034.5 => 0.643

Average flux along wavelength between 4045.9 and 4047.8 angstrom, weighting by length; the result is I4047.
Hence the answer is 0.636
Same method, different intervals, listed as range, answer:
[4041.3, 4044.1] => 0.623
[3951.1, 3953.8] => 0.587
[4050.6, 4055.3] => 0.63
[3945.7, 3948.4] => 0.645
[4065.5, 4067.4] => 0.645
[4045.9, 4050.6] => 0.635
